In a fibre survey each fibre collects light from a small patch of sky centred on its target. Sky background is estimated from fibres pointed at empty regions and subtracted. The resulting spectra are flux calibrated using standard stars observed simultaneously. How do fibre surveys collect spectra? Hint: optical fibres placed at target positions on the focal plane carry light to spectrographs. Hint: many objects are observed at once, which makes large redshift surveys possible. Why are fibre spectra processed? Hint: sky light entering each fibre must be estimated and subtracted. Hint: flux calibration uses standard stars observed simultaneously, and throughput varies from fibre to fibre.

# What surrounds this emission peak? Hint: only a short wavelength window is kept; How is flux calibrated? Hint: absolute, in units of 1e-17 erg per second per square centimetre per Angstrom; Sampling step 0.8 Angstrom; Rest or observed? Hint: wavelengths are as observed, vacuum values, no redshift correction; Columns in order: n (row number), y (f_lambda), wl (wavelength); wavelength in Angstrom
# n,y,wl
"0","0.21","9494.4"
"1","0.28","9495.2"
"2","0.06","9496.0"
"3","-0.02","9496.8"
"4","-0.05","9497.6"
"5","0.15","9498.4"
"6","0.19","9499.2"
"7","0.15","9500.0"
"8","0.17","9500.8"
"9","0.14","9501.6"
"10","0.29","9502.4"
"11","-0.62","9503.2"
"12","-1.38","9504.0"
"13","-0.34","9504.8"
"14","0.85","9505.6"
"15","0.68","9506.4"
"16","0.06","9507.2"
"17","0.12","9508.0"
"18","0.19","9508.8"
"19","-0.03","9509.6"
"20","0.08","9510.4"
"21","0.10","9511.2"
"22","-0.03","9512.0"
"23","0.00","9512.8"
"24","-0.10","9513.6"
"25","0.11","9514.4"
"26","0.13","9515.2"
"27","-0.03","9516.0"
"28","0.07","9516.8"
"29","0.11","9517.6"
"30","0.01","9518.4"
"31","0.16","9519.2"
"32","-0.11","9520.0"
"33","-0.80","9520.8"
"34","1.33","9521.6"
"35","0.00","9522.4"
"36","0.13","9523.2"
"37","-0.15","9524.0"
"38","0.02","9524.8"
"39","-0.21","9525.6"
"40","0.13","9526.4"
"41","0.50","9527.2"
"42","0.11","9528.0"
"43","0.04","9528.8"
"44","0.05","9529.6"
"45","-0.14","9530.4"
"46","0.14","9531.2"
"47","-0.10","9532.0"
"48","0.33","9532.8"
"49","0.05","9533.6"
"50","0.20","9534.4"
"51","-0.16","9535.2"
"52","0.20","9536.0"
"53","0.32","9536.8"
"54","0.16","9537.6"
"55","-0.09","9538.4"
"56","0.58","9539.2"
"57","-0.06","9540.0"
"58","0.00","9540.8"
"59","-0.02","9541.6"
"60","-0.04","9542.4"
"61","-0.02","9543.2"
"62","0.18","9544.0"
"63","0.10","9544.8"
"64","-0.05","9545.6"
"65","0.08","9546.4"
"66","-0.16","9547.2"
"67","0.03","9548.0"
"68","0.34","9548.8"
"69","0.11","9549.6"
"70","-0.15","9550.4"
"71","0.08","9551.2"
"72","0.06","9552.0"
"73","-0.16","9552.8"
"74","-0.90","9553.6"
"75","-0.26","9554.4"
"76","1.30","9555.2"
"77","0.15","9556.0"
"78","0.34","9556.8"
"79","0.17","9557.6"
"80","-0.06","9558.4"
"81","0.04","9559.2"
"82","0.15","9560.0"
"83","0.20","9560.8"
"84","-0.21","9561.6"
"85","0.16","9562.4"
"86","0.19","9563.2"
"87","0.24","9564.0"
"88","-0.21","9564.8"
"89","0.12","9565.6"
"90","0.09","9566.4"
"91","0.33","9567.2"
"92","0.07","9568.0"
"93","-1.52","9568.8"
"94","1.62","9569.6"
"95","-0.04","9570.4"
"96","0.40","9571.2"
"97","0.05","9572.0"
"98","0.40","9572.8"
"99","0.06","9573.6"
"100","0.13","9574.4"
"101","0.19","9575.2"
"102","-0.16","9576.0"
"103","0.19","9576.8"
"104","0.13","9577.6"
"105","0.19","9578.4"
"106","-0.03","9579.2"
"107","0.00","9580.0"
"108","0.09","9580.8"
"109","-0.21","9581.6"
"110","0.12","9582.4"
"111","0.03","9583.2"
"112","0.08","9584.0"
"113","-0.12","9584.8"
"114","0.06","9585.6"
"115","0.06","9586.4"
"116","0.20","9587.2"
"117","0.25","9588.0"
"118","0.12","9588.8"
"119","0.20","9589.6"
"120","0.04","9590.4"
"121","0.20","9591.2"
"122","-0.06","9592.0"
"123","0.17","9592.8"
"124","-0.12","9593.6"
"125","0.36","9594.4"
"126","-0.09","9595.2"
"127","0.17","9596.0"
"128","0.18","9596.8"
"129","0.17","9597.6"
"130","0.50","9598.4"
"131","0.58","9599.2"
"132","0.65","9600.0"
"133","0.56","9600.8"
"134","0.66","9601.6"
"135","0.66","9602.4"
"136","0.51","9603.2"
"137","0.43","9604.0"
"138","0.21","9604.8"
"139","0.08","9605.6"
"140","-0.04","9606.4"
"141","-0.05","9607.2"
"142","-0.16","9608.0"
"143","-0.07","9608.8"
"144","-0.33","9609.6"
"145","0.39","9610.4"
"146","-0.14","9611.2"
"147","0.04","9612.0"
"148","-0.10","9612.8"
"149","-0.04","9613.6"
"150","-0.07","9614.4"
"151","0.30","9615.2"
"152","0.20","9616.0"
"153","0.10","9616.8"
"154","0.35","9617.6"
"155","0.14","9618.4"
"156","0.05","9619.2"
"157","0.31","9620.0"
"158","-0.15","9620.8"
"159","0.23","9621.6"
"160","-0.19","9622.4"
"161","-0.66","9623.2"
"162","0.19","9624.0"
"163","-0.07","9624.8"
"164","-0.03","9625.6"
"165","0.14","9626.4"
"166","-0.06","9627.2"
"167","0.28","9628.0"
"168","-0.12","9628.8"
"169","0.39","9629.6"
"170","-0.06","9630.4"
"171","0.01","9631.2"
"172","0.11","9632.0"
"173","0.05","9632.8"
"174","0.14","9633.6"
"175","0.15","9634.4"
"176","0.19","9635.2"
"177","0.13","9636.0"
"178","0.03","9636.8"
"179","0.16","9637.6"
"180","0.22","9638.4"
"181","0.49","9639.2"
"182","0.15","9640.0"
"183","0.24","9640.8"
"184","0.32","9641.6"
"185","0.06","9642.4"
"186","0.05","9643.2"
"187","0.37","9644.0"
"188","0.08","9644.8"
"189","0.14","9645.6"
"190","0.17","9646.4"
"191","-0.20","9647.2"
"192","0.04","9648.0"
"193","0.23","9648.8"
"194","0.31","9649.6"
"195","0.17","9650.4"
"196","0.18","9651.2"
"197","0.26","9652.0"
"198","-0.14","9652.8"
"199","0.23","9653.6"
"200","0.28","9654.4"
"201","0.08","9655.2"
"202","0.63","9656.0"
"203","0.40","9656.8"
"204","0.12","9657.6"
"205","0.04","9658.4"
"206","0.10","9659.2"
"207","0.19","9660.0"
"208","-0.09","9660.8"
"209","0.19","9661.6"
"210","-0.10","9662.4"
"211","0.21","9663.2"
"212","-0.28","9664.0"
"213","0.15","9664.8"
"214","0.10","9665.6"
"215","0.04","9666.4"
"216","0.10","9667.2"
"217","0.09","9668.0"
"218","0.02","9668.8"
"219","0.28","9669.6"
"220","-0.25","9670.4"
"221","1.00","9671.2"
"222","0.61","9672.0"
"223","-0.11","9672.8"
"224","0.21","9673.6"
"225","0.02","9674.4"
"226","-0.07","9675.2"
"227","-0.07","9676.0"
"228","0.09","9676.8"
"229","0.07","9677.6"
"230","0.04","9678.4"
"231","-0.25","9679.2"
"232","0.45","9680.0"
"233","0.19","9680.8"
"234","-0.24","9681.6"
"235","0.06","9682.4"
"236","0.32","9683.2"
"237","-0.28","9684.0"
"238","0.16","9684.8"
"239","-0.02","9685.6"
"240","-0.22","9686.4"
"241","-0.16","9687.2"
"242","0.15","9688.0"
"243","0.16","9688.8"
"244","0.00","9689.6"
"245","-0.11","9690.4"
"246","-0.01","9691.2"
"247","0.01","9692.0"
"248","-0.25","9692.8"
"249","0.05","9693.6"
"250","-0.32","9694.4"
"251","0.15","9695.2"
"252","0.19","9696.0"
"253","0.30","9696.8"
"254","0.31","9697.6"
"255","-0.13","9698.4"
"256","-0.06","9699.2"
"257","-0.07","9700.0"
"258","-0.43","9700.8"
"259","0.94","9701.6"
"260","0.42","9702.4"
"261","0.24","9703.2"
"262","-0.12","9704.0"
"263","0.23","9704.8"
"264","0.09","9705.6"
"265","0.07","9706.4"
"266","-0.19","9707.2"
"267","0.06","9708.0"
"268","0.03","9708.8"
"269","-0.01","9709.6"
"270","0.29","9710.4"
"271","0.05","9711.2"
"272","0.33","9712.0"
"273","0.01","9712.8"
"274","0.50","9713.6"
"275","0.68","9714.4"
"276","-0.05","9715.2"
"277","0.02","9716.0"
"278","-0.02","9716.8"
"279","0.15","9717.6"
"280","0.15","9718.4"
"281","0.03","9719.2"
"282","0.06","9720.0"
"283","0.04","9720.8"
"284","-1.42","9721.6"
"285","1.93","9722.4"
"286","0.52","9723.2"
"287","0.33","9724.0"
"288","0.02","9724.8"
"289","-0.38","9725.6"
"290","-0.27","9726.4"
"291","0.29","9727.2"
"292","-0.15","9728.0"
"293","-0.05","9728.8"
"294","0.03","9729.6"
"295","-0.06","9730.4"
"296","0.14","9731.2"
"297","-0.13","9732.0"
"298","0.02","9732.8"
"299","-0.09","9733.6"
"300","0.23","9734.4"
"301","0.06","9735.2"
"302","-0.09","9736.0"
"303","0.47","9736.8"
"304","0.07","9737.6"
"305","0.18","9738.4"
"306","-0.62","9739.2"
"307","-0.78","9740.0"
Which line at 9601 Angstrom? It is H-gamma 4340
